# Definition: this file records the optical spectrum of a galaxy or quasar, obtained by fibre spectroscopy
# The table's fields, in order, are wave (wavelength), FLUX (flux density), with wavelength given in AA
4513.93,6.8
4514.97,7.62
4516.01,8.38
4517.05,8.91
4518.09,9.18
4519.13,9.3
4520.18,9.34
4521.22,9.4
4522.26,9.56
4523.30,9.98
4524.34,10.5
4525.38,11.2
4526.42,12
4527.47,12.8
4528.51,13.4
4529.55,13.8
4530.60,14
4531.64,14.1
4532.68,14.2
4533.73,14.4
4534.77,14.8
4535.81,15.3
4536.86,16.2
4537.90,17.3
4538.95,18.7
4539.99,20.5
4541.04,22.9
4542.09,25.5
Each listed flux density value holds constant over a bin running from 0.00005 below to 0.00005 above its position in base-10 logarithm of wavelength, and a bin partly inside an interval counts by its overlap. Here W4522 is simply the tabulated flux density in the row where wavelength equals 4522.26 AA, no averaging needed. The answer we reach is 9.56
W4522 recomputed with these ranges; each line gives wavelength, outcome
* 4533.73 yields 14.4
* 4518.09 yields 9.18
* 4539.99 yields 20.5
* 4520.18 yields 9.34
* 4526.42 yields 12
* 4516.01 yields 8.38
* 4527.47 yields 12.8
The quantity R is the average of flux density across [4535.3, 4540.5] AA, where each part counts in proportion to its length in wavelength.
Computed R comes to 17.6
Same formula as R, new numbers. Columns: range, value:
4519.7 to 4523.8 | 9.58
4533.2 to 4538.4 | 15.6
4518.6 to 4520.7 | 9.28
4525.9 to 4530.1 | 13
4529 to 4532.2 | 14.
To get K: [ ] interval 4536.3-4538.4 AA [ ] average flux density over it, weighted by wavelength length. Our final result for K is 16.7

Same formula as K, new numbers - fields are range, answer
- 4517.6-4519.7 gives 9.2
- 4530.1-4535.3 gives 14.3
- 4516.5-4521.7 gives 9.21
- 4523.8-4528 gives 11.6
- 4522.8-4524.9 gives 10.3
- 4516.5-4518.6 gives 9.04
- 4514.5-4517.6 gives 8.32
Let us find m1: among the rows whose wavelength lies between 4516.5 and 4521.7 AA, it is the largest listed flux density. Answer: 9.4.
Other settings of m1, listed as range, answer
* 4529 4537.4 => 16.2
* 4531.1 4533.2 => 14.2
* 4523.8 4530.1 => 13.8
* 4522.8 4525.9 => 11.2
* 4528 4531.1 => 14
